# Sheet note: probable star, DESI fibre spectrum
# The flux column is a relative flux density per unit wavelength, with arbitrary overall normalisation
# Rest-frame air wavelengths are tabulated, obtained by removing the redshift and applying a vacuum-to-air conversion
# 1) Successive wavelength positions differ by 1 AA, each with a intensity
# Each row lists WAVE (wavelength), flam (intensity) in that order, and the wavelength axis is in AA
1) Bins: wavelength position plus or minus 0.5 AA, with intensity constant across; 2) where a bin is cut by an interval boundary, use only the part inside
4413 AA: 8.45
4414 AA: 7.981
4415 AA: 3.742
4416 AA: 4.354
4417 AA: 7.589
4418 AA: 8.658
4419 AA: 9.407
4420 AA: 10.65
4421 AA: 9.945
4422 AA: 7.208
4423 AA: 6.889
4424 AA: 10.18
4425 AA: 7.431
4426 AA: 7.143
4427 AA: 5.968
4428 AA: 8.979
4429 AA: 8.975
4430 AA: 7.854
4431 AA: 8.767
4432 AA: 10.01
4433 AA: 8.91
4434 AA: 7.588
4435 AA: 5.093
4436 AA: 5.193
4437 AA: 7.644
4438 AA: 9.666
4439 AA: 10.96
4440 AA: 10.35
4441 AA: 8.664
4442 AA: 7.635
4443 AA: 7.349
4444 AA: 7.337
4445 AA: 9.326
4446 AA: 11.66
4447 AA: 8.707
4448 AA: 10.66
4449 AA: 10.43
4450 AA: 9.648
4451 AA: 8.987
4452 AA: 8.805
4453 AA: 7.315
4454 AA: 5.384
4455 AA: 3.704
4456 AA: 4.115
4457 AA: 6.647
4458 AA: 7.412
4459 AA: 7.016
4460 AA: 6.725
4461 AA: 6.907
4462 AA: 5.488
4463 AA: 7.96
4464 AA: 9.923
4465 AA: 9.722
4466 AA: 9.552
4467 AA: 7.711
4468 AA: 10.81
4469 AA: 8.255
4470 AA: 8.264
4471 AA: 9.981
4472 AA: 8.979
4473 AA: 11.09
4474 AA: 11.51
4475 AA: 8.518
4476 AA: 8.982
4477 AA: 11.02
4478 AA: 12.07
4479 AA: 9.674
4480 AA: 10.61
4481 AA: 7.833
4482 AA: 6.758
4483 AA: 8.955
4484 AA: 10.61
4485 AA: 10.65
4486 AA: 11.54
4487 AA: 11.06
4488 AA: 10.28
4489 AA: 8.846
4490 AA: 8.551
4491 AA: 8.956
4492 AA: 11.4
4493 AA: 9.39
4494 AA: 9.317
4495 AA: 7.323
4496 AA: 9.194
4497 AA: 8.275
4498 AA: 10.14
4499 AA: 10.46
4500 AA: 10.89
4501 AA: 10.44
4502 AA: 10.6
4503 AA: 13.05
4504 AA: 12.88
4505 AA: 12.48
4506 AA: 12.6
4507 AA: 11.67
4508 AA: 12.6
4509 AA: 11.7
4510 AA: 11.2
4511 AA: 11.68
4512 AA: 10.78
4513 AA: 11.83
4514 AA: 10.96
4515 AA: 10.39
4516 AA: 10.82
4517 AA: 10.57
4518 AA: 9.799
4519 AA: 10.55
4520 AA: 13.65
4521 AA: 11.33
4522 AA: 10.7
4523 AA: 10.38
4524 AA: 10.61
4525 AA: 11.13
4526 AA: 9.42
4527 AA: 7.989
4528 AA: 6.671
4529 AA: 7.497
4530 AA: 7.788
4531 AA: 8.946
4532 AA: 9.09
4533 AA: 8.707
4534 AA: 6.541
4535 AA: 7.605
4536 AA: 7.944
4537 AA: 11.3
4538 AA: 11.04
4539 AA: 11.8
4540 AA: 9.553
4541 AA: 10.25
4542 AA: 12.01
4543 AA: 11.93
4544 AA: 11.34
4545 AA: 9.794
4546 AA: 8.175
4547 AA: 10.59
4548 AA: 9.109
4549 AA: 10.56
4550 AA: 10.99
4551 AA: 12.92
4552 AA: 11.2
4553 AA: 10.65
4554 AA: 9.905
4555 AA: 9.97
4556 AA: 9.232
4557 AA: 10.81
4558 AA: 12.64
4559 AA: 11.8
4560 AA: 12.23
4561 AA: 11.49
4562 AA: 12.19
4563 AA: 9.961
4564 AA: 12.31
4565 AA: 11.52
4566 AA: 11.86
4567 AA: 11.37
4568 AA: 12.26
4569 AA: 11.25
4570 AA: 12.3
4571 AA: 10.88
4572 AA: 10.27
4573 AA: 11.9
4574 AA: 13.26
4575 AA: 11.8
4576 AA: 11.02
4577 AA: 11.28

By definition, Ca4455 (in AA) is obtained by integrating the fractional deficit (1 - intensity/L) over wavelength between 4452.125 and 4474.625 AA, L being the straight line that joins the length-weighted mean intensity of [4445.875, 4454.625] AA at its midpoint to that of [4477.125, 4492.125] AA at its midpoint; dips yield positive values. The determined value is 3.2 AA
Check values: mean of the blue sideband 8.88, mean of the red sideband 9.84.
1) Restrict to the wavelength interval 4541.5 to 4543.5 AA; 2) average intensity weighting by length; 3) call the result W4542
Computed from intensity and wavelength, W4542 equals 12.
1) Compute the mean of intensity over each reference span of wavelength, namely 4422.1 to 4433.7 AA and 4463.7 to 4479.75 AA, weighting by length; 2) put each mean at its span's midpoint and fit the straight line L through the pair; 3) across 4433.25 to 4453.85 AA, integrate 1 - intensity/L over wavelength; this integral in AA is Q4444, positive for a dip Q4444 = 0.4 AA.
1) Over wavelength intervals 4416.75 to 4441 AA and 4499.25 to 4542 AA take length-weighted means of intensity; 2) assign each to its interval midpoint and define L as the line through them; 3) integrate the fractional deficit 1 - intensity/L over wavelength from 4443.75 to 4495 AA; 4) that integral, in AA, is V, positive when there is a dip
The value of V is 2.1 AA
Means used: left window 8.39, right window 10.4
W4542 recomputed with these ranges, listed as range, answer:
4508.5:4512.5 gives 11.3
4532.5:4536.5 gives 7.7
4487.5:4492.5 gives 9.61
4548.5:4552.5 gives 11.4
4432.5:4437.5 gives 6.89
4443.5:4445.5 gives 8.33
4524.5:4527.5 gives 9.51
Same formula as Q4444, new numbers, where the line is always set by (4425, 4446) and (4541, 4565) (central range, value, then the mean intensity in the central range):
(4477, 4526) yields -3.99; 10.6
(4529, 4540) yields 1.57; 9.03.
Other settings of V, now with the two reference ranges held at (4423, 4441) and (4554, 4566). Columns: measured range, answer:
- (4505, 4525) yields -2.1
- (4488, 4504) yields -0.2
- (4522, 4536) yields 2.4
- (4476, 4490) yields -0.7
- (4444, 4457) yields 0.8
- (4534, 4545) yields 0.5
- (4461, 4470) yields 0.5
